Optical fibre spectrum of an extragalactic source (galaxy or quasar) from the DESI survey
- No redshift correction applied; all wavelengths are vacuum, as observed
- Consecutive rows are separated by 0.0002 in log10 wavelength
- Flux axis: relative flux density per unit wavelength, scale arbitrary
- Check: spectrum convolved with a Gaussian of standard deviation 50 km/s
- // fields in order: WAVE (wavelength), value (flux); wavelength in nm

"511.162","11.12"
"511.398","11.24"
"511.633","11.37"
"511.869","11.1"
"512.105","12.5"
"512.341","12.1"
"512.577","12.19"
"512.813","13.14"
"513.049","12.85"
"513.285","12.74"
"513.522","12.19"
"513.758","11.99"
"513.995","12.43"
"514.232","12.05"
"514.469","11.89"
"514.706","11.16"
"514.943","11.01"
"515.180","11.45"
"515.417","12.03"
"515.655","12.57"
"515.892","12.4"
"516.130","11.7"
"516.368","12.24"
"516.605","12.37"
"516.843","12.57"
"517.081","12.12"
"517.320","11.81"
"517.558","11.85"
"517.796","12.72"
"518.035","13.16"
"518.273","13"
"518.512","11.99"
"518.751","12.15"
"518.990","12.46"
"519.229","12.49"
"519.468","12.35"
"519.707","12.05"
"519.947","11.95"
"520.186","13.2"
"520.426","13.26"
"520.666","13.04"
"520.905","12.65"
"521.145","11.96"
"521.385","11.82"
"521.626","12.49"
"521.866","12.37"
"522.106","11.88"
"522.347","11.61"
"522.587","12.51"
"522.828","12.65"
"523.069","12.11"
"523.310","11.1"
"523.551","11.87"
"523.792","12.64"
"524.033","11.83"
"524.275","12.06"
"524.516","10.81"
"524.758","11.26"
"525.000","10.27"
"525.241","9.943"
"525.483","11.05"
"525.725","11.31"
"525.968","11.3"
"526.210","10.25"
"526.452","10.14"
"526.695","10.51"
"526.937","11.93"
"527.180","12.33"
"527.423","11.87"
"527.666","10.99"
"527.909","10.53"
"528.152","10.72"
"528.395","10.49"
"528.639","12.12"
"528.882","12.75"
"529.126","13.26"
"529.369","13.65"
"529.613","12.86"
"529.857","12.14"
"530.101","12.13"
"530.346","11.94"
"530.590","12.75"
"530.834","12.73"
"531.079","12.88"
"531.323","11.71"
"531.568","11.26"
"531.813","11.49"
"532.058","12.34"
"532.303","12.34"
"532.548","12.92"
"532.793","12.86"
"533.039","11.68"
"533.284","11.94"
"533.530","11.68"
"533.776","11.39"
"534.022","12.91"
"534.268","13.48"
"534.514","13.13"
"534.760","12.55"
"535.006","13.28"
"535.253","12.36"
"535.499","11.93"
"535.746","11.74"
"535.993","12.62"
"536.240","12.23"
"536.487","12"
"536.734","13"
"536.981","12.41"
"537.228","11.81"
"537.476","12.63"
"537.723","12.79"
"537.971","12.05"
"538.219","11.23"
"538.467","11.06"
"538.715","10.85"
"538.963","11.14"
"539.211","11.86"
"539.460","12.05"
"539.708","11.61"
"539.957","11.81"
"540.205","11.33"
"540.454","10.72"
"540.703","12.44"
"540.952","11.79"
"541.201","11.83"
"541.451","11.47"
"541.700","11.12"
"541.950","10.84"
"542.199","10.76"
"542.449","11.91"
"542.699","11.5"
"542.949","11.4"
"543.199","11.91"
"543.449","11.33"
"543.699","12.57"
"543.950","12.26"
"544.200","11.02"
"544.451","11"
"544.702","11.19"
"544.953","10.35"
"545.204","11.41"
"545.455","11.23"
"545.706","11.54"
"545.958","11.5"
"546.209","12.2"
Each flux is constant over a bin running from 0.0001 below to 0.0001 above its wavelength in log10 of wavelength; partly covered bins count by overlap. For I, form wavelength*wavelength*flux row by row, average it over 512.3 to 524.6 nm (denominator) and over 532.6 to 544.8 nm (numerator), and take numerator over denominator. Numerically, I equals 1.05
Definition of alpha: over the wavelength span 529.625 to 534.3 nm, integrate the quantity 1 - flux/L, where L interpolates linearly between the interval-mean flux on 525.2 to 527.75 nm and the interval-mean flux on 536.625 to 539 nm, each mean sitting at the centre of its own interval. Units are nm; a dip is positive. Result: -0.30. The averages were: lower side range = 11.1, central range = 12.2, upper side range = 11.9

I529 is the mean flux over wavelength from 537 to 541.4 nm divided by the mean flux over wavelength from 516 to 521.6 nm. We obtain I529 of 0.9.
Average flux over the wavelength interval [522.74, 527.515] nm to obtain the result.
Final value 11.3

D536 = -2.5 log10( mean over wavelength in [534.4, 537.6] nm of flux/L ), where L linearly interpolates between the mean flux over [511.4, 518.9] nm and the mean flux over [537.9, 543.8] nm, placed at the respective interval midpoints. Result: -0.07 mag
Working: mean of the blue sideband 12.1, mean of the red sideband 11.5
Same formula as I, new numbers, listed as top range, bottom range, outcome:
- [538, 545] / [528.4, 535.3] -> 0.96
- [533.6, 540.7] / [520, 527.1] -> 1.08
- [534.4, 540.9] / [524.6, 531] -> 1.08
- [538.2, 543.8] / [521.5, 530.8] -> 1.04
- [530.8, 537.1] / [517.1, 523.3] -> 1.05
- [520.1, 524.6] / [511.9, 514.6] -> 1.03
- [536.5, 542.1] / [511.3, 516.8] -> 1.07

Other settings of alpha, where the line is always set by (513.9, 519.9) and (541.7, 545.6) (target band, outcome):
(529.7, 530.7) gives -0.042 nm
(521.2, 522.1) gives -0.011 nm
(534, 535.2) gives -0.145 nm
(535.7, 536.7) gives -0.057 nm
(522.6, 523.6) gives -0.002 nm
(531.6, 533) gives -0.068 nm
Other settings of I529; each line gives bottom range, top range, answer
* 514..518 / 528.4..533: 1.03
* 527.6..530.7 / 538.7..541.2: 0.96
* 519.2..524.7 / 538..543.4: 0.94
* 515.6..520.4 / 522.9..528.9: 0.91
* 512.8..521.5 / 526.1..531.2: 0.97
